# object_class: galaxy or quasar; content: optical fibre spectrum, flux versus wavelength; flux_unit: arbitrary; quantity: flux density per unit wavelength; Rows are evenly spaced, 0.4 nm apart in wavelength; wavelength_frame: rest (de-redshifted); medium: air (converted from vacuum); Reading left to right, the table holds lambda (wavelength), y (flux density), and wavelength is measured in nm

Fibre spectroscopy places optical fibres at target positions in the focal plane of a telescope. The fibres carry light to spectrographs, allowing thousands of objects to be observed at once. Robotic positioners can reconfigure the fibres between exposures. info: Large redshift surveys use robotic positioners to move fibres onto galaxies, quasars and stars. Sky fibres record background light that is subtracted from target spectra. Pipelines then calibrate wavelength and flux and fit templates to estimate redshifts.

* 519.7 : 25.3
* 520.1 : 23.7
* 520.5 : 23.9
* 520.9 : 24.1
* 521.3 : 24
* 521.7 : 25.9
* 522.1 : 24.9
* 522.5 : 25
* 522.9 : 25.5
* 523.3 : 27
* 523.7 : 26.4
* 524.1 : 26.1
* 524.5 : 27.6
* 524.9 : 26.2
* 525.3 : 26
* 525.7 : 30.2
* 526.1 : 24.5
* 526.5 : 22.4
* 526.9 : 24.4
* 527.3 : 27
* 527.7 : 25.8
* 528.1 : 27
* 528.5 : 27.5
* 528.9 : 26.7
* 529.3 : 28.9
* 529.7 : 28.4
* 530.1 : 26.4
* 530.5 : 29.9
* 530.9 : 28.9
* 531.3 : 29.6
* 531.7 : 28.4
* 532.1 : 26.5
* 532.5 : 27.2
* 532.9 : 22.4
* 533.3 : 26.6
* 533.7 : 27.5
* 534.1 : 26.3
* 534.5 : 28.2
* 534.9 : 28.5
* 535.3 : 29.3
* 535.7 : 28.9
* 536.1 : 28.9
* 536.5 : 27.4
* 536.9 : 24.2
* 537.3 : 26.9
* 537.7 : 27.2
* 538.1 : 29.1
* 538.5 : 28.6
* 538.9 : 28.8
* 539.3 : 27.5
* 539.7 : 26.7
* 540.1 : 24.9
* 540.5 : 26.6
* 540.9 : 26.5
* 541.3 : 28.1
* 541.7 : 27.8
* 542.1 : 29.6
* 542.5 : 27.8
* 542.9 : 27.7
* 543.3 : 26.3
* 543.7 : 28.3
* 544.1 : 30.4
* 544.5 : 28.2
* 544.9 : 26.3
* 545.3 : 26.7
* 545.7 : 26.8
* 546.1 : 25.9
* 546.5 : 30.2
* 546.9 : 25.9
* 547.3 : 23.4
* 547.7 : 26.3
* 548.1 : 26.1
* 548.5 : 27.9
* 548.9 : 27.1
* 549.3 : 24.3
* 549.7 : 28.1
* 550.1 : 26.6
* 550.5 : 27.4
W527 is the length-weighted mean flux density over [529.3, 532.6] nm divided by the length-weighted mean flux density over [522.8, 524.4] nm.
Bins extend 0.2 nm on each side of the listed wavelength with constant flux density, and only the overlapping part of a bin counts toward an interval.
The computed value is 1.07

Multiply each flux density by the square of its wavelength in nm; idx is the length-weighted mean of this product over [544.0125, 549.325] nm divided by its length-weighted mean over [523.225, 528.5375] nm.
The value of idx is 1.10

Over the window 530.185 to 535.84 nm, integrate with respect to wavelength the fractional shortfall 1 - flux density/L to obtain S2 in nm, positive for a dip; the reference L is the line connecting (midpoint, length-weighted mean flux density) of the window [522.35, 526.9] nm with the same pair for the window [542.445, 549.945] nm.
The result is -0.27 nm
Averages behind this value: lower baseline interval 26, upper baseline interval 27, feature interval 27.7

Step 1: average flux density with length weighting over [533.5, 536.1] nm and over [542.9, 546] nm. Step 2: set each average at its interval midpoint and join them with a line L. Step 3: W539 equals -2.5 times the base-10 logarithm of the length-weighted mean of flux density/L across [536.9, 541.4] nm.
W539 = 0.03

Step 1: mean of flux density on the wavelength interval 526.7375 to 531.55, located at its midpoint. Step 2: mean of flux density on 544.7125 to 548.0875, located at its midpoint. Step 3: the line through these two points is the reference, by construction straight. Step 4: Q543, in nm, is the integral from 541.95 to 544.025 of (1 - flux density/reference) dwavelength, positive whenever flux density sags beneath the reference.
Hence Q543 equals -0.11 nm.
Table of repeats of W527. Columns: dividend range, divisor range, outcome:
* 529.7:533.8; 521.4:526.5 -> 1.05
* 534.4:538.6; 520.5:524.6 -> 1.09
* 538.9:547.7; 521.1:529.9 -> 1.04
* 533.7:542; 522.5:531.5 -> 1.02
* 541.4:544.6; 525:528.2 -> 1.09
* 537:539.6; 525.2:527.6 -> 1.08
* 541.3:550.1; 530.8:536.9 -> 0.99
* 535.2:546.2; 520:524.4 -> 1.09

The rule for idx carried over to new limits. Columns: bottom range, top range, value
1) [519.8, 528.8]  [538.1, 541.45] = 1.13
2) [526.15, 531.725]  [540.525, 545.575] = 1.08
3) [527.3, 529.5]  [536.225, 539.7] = 1.05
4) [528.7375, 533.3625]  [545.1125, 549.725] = 1.02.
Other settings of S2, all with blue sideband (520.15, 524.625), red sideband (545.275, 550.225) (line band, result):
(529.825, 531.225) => -0.15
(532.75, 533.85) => 0.01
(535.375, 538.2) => -0.16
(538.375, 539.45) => -0.09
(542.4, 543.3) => -0.04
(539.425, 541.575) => -0.03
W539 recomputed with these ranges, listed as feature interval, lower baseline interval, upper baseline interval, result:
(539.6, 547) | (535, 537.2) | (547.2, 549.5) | -0.03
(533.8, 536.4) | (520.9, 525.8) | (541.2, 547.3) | -0.05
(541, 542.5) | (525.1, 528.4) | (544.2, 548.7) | -0.07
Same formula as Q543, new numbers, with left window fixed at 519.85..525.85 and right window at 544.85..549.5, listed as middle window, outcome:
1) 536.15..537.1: -0.01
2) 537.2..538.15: -0.05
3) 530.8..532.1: -0.13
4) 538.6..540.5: -0.06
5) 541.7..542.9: -0.10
